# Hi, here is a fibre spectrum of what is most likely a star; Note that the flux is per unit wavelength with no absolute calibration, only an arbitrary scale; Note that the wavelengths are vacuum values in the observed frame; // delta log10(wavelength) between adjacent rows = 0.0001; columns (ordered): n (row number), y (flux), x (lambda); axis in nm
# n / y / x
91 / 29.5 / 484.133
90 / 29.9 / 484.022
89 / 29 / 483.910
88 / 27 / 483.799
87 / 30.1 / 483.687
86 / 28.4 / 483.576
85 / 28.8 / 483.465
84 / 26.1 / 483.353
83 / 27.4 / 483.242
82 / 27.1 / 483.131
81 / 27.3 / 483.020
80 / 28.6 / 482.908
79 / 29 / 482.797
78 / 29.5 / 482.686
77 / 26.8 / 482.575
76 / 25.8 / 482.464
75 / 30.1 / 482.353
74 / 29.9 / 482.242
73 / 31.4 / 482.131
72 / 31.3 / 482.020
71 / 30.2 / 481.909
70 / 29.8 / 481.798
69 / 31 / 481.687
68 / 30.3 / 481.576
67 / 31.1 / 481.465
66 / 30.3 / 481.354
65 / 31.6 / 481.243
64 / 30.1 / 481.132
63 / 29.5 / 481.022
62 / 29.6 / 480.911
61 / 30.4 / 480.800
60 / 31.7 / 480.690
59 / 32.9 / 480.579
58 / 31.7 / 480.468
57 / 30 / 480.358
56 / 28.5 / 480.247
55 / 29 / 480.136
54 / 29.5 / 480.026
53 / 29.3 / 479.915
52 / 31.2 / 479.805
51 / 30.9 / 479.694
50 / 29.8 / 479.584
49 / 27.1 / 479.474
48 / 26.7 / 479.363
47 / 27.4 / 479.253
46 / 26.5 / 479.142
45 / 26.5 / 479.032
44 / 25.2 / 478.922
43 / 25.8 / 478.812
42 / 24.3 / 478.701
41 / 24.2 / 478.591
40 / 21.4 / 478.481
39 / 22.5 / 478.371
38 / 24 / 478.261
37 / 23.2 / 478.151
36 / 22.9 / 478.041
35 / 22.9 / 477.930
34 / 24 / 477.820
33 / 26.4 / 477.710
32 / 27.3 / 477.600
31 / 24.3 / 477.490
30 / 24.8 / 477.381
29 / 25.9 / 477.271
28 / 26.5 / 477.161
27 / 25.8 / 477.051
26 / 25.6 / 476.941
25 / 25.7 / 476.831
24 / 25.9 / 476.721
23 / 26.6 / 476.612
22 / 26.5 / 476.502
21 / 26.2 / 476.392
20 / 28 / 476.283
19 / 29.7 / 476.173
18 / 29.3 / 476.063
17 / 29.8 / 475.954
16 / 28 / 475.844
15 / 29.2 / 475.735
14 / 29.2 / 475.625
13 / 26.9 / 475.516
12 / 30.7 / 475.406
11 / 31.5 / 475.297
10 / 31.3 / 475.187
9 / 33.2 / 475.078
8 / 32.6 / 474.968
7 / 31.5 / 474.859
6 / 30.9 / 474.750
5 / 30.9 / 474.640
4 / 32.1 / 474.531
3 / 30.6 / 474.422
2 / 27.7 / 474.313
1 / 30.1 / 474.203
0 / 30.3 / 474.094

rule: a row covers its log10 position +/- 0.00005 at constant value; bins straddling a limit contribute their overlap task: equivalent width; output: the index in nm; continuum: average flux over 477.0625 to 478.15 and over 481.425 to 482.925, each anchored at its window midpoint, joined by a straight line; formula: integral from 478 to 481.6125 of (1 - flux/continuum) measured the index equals -0.10 nm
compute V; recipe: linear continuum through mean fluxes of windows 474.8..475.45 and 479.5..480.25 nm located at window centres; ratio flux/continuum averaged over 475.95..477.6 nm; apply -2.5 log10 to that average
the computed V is 0.17 mag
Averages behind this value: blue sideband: 31.8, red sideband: 29.7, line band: 26.6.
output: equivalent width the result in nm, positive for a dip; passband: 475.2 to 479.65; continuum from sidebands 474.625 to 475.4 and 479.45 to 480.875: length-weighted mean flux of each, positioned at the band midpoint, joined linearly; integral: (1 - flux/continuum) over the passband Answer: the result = 0.66 nm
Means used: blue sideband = 31.7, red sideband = 30.2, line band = 26.4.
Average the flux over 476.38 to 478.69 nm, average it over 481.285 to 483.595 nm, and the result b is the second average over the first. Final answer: 1.17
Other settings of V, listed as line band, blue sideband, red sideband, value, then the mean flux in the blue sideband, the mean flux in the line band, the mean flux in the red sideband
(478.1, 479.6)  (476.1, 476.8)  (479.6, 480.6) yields 0.16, 27.2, 25.2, 30.2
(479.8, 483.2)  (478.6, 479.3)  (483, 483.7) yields -0.11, 25.8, 29.8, 27.8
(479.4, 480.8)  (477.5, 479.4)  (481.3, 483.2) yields -0.13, 24.7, 30.1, 29.4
